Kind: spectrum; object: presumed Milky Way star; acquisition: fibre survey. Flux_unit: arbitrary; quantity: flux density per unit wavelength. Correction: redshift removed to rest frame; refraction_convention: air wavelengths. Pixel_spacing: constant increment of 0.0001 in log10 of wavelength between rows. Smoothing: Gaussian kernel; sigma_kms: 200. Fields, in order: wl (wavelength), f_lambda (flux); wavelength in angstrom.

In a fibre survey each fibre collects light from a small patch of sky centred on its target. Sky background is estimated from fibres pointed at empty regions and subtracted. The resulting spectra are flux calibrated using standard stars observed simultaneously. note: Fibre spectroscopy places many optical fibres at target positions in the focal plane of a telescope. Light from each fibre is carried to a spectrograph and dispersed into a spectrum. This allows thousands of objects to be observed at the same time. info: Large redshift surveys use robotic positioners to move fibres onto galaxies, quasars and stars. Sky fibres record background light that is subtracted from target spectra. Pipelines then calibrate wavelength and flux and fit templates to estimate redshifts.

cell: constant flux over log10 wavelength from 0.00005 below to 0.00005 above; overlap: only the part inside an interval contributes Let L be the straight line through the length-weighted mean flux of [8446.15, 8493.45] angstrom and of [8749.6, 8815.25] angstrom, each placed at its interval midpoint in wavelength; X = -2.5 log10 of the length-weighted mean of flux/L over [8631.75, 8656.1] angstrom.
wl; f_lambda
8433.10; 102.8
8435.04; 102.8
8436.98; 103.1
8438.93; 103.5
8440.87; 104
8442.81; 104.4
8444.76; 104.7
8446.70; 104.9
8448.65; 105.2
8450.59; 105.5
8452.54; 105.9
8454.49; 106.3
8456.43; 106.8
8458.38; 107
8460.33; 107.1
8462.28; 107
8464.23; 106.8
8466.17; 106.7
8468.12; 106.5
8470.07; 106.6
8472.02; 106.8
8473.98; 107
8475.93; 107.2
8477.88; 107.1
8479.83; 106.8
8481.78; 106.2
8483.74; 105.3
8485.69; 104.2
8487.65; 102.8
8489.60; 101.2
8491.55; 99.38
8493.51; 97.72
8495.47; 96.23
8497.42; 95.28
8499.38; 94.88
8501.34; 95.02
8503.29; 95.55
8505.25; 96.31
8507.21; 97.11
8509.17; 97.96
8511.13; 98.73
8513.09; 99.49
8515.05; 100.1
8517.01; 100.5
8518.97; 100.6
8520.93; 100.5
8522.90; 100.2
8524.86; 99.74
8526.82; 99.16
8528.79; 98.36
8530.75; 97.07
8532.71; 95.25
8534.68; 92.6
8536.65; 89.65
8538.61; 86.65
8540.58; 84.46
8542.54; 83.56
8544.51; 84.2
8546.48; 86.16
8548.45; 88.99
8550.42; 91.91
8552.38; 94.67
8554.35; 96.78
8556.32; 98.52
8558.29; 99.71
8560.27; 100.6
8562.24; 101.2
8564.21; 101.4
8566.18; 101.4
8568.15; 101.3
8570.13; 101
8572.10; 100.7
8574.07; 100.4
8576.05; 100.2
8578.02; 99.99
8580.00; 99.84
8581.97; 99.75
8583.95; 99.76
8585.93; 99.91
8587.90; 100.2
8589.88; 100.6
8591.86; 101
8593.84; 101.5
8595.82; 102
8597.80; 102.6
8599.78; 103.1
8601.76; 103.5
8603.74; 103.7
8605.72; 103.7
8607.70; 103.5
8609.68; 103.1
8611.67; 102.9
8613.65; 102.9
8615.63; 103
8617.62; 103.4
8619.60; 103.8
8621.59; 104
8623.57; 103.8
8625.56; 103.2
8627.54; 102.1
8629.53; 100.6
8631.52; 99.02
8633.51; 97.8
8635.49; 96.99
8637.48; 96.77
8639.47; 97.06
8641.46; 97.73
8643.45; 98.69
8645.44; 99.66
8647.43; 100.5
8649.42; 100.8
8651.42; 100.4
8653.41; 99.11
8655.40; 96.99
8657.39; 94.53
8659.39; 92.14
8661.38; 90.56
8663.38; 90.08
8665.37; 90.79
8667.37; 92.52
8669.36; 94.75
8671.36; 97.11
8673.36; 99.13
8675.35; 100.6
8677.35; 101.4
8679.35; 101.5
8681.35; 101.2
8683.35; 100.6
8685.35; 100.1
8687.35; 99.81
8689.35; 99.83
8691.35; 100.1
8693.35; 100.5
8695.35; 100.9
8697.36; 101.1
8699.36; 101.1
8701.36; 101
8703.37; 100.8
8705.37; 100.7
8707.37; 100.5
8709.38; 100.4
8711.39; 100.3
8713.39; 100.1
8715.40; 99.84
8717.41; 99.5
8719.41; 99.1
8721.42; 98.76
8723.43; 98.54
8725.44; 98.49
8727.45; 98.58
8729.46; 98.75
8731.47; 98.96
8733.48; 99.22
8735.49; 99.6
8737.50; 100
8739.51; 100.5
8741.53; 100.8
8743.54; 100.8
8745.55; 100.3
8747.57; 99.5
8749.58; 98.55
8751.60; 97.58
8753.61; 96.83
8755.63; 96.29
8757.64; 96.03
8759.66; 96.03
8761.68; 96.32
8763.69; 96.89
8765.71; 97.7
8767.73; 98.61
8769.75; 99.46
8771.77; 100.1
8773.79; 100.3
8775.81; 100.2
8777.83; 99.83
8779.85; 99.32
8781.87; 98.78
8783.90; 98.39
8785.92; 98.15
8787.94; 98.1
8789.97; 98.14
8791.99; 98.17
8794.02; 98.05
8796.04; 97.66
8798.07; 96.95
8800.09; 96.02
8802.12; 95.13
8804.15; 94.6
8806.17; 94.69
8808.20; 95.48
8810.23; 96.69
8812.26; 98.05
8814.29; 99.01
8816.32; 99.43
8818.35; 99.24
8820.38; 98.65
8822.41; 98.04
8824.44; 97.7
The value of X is 0.03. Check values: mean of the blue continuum 106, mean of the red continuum 97.6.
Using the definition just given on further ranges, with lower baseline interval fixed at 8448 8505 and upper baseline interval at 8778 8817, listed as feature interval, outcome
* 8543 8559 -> 0.11 mag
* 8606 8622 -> -0.03 mag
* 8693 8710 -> -0.02 mag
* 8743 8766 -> 0.01 mag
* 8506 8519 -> 0.04 mag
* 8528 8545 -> 0.14 mag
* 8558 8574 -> 0.01 mag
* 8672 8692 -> -0.01 mag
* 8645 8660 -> 0.02 mag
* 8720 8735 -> 0.00 mag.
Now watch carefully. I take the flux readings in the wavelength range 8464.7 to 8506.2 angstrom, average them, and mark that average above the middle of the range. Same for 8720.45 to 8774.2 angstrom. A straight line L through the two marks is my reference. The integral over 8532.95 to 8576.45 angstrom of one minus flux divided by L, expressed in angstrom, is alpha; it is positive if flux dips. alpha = 2.79 angstrom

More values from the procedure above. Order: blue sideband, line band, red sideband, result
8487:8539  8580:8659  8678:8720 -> -1.3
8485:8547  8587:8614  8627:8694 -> -1.5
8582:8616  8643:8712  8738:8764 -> 1.1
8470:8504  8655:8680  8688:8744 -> 1.2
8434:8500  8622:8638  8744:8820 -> 0.1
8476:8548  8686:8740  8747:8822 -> -1.2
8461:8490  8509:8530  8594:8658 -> 1.0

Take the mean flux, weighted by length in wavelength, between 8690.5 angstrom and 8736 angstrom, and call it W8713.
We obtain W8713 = 99.9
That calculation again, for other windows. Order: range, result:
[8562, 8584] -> 101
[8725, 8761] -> 98.7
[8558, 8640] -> 101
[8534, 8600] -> 96.9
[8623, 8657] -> 99.3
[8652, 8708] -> 98.2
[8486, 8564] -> 96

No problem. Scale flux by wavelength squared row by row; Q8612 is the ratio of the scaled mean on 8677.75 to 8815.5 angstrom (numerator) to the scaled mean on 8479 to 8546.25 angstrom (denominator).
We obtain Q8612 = 1.1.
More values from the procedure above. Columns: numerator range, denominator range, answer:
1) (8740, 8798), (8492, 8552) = 1.10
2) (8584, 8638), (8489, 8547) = 1.09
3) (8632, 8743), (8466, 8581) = 1.04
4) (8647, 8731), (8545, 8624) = 1.01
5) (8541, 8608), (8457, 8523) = 0.99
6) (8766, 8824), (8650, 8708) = 1.02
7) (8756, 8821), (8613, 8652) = 1.01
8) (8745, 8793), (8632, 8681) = 1.04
